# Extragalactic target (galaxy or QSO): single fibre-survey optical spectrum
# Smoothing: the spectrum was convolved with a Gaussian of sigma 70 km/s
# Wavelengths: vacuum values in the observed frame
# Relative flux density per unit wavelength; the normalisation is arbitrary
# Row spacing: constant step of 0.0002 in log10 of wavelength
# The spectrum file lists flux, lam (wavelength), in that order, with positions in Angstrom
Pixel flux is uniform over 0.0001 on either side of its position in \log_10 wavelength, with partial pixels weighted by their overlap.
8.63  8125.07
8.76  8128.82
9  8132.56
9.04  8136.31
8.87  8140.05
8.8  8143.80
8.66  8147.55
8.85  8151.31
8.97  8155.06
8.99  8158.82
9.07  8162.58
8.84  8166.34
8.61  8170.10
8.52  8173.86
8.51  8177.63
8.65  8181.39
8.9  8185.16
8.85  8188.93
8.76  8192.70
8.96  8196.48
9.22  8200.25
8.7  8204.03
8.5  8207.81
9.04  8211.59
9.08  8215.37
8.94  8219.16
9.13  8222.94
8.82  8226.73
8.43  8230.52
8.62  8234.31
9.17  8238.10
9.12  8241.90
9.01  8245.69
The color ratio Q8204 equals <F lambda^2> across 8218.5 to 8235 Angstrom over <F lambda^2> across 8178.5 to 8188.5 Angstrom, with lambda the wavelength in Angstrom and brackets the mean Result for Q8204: 1.01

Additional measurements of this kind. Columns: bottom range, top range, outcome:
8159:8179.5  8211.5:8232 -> 1.03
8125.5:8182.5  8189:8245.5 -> 1.03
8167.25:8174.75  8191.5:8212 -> 1.04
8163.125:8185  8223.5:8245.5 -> 1.04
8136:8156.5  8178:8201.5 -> 1.01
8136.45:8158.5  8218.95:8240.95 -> 1.02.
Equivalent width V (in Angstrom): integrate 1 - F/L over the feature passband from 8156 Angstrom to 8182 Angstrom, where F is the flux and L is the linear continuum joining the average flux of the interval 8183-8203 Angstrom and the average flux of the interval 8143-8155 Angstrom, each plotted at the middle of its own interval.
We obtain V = 0.3 Angstrom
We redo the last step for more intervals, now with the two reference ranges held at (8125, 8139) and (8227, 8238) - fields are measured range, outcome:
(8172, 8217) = -0.3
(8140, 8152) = 0.1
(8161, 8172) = 0.0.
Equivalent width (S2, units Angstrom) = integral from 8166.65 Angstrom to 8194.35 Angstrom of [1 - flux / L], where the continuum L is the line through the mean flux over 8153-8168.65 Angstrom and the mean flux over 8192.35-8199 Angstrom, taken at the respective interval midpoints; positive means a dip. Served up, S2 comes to 0.7 Angstrom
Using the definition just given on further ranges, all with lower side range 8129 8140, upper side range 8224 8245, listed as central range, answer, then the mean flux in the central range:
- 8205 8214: 0.1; 8.78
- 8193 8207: 0.0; 8.9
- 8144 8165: 0.1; 8.89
